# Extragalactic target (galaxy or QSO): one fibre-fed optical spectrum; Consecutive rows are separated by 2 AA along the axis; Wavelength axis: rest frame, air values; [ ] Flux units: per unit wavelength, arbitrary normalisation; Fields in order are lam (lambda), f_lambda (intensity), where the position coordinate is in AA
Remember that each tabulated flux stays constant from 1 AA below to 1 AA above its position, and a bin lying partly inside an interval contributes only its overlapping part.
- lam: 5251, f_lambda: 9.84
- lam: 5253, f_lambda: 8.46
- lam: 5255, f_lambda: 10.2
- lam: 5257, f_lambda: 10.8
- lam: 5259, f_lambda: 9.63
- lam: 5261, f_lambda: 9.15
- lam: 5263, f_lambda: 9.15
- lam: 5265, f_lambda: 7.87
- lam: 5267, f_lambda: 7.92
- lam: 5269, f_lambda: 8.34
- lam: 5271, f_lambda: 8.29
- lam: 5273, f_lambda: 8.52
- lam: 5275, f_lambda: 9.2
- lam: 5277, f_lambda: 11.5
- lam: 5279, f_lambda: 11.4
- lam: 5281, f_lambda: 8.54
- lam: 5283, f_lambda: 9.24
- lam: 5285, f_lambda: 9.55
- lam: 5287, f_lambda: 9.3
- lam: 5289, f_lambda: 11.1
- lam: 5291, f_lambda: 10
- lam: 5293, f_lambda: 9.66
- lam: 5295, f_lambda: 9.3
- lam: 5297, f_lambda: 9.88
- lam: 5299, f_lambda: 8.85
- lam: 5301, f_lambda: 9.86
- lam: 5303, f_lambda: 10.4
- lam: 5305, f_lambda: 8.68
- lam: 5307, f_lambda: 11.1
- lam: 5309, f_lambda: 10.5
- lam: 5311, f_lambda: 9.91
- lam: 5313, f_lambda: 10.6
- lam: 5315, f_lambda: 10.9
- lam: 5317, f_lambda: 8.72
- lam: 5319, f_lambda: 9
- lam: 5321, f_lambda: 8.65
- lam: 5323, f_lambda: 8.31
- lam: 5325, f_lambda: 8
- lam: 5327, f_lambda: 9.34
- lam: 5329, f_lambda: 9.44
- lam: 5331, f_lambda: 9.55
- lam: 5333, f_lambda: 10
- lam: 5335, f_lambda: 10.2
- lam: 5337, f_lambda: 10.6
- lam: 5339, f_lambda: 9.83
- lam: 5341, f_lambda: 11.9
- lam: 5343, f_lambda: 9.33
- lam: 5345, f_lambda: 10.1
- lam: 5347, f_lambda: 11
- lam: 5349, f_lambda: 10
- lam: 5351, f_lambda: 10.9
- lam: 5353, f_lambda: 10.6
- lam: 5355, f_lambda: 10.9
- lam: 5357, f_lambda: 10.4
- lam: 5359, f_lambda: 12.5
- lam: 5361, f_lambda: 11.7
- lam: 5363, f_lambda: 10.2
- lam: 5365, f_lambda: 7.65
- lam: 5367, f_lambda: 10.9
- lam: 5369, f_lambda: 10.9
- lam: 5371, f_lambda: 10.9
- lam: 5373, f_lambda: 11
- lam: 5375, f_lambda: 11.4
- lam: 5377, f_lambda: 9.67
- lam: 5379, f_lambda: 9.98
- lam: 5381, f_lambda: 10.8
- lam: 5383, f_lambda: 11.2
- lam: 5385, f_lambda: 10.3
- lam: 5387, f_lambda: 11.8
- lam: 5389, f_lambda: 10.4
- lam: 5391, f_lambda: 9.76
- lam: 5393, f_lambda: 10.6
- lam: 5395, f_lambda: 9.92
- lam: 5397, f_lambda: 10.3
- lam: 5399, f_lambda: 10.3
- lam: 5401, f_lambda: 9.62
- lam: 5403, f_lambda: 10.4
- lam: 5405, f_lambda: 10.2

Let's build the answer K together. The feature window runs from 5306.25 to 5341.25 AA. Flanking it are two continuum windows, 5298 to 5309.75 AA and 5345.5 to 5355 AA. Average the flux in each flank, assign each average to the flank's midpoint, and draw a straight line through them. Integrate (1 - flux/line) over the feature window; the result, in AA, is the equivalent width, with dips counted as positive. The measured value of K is 1.53 AA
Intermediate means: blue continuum 9.89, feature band 9.75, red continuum 10.6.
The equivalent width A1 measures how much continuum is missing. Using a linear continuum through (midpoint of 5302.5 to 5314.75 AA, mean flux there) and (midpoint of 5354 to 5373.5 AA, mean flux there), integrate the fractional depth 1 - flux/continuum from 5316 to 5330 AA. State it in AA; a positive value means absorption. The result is 2.1 AA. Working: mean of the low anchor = 10.2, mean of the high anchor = 10.7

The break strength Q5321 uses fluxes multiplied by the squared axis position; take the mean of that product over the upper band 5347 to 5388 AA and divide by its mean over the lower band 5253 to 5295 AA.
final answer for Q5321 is 1.17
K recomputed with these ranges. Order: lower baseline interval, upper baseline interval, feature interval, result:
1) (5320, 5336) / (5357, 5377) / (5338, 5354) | -0.9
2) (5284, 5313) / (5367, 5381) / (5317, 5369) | 1.6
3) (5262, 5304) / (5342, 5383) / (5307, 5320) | -0.2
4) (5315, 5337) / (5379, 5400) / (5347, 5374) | -2.0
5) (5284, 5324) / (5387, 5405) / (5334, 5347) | -0.6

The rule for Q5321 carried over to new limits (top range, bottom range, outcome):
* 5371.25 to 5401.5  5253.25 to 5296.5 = 1.16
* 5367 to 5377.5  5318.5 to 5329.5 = 1.26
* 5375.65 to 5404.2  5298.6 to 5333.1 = 1.12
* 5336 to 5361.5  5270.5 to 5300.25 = 1.14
